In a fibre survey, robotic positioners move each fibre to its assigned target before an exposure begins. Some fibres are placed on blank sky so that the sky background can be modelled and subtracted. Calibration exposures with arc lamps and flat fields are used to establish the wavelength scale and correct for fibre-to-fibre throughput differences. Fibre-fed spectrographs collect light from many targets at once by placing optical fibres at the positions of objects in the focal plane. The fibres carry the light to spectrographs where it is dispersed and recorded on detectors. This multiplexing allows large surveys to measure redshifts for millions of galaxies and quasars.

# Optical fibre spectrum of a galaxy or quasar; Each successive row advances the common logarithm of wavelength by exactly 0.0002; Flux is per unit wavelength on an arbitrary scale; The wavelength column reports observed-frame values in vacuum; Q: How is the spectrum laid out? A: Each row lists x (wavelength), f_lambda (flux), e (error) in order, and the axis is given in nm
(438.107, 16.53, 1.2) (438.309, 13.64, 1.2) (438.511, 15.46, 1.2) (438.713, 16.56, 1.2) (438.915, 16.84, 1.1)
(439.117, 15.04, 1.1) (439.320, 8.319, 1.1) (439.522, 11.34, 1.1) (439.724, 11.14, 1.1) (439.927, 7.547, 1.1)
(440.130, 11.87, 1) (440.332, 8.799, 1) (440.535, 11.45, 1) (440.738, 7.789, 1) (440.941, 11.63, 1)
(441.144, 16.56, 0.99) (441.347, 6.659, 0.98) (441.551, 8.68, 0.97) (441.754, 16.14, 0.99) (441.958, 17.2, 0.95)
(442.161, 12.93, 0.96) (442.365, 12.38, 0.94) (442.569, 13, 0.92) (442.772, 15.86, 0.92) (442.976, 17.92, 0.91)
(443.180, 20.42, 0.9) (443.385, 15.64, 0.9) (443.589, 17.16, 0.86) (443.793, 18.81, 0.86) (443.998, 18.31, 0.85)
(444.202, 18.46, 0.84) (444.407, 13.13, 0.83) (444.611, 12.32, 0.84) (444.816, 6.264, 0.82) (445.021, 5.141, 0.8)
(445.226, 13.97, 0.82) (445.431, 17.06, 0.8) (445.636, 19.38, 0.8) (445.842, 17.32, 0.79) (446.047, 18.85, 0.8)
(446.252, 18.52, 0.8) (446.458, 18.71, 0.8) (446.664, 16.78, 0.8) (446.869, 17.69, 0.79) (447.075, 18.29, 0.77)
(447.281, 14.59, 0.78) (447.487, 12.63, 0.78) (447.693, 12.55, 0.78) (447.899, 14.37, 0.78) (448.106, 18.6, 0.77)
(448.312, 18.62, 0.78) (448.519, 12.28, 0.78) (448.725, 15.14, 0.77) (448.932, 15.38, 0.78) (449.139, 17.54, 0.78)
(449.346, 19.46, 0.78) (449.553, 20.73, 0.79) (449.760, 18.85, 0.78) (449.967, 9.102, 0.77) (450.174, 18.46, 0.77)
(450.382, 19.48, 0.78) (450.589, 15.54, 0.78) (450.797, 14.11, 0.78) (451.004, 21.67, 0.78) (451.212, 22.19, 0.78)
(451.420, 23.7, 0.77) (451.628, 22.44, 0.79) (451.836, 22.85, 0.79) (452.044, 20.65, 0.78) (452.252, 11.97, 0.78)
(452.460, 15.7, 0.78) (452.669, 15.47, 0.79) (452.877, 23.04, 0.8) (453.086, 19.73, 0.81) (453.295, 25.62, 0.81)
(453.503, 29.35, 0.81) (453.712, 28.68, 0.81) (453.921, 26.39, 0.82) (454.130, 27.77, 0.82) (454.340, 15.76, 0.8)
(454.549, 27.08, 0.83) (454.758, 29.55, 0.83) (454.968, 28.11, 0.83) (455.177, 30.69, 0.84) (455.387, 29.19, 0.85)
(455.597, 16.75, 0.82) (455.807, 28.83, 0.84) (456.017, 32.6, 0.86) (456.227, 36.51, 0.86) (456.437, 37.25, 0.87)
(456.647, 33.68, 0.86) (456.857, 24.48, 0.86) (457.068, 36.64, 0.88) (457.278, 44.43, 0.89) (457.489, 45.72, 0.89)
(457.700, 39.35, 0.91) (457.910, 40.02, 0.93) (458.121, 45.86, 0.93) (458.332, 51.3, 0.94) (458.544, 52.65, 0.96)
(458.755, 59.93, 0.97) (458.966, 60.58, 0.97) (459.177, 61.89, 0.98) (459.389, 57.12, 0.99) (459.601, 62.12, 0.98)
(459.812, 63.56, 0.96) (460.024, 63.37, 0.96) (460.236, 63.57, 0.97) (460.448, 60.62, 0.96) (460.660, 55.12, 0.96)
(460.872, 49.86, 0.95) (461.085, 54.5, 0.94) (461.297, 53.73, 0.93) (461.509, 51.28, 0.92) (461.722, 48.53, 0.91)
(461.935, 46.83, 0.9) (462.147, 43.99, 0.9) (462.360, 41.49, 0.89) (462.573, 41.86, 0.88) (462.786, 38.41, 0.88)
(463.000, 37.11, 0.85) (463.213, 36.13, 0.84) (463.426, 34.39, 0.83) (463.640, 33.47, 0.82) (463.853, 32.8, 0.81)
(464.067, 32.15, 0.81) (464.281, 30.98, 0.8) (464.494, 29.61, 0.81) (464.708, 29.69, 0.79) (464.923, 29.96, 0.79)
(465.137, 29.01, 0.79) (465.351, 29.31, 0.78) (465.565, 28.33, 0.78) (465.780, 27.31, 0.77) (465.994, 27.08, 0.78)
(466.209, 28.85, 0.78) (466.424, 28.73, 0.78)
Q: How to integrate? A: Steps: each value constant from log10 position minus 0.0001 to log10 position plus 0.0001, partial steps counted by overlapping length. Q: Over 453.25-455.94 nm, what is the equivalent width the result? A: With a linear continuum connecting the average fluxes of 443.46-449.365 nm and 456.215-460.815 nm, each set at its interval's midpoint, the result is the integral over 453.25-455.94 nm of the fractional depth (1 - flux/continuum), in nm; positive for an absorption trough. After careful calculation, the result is 0.85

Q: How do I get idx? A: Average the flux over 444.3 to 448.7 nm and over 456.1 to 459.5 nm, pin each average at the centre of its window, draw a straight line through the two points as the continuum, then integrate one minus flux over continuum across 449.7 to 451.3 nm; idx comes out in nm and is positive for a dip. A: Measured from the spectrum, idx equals 0.53 nm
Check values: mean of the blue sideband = 15.1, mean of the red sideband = 45.4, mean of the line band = 17.3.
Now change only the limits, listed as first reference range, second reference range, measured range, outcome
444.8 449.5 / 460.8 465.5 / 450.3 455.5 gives 0.322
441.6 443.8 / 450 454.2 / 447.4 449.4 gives 0.358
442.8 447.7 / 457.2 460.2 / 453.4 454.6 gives 0.434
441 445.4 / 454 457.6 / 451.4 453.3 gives 0.476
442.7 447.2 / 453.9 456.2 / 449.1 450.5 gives 0.242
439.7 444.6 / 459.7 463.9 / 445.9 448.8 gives 0.805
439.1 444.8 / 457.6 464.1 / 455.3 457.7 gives 0.433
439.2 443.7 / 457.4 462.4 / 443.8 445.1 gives 0.419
